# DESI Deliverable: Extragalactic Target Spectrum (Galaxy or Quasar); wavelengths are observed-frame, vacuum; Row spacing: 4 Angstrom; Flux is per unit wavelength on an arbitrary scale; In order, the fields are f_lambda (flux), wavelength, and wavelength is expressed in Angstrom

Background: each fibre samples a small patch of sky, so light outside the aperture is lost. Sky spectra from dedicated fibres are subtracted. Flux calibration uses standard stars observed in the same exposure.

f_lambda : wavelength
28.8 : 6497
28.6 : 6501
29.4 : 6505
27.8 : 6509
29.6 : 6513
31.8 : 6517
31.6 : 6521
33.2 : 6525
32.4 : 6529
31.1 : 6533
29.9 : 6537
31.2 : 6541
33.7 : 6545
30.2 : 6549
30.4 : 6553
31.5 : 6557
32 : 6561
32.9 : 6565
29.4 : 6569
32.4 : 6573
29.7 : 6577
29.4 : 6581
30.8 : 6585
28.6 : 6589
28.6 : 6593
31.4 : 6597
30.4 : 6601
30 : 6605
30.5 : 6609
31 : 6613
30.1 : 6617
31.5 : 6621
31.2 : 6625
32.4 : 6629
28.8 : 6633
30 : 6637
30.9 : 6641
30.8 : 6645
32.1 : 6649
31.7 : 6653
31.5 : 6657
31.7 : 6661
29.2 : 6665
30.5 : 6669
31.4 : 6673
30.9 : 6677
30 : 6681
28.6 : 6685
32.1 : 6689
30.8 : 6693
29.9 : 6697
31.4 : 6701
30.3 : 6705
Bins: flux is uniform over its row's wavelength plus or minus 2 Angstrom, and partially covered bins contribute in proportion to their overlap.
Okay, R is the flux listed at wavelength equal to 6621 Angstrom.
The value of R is 31.5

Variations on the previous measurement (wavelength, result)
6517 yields 31.8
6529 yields 32.4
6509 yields 27.8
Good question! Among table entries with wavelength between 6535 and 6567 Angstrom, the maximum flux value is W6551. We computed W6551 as 33.7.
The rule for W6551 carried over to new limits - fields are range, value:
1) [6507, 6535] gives 33.2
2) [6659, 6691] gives 32.1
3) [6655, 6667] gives 31.7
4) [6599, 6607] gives 30.4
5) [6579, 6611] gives 31.4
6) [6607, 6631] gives 32.4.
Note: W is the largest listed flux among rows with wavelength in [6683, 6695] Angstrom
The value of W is 32.1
